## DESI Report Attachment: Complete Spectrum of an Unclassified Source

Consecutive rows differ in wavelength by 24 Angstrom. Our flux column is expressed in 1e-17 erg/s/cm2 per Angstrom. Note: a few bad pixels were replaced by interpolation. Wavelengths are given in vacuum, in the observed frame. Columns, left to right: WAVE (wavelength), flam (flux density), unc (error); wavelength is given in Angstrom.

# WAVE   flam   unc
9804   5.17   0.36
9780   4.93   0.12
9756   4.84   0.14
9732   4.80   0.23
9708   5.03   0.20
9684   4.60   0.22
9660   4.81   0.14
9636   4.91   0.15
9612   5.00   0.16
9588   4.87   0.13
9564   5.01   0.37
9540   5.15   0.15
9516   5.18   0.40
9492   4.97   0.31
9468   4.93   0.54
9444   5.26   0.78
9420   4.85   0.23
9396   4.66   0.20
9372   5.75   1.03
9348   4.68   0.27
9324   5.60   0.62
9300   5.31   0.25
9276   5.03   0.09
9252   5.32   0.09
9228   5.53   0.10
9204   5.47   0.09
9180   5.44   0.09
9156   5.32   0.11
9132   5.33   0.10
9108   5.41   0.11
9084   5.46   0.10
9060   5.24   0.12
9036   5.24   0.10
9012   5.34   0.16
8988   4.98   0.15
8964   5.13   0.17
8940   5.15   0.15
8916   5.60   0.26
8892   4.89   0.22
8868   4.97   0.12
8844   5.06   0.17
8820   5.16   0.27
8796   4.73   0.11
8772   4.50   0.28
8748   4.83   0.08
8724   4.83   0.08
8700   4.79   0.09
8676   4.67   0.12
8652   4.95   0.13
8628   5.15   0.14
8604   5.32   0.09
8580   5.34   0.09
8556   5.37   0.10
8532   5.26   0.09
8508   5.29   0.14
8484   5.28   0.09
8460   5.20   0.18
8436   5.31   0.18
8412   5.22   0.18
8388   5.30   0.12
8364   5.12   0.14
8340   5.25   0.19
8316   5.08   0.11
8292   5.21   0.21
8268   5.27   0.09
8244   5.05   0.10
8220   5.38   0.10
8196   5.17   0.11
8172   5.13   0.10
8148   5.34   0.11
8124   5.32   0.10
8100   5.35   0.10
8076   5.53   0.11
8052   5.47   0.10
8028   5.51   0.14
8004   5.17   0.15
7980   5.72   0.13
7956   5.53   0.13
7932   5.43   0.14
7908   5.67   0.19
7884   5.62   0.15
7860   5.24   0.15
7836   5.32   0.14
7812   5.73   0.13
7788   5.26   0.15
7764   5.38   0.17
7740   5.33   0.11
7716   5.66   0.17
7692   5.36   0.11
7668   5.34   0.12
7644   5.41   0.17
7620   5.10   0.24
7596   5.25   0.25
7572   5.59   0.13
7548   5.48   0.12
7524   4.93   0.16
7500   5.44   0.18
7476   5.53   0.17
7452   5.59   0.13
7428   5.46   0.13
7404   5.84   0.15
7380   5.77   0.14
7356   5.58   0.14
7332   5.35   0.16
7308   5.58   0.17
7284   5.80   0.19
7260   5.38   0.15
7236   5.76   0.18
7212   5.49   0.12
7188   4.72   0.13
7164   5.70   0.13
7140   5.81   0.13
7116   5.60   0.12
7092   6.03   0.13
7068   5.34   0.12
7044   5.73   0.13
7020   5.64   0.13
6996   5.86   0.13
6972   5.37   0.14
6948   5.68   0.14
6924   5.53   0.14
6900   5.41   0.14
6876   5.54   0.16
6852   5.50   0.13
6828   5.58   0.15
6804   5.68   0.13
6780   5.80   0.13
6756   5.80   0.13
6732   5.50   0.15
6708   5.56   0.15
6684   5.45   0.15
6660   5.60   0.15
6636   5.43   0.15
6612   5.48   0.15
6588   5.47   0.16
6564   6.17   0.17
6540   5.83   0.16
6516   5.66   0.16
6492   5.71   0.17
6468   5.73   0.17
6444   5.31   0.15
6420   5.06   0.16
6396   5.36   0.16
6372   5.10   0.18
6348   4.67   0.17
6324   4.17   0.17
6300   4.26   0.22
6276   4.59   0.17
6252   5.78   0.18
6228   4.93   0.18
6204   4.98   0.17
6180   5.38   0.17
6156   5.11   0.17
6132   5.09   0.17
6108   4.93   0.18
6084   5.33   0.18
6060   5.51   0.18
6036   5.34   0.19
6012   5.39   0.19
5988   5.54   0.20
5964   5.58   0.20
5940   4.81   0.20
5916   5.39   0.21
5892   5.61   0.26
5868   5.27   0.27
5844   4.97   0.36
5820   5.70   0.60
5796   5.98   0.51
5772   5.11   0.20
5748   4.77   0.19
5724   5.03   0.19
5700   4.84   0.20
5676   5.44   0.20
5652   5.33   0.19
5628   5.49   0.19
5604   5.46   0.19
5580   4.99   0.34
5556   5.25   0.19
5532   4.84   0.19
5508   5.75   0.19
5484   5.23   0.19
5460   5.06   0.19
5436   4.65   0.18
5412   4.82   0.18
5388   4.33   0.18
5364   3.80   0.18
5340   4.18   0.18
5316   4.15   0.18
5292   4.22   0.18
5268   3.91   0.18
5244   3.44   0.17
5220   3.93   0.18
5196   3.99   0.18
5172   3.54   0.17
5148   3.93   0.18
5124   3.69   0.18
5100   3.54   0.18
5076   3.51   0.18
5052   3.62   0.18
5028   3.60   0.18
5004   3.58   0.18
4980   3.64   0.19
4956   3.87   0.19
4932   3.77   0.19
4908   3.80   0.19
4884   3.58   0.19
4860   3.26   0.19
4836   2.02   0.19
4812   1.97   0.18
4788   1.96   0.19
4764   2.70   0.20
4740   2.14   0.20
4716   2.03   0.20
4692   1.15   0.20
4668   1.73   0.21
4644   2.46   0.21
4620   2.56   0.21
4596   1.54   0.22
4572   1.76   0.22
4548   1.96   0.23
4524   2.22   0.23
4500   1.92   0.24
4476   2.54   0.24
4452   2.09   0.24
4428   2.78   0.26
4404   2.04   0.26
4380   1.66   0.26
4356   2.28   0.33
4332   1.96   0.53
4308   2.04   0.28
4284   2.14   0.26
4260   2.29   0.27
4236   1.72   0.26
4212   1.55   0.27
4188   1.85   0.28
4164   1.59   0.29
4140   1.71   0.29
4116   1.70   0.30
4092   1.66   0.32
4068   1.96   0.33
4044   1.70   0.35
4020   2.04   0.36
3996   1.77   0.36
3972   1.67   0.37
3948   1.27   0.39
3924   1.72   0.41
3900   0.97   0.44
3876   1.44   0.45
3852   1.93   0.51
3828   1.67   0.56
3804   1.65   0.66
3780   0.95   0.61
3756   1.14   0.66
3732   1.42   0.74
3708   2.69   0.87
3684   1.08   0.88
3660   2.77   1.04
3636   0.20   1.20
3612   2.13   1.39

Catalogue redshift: 0.22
